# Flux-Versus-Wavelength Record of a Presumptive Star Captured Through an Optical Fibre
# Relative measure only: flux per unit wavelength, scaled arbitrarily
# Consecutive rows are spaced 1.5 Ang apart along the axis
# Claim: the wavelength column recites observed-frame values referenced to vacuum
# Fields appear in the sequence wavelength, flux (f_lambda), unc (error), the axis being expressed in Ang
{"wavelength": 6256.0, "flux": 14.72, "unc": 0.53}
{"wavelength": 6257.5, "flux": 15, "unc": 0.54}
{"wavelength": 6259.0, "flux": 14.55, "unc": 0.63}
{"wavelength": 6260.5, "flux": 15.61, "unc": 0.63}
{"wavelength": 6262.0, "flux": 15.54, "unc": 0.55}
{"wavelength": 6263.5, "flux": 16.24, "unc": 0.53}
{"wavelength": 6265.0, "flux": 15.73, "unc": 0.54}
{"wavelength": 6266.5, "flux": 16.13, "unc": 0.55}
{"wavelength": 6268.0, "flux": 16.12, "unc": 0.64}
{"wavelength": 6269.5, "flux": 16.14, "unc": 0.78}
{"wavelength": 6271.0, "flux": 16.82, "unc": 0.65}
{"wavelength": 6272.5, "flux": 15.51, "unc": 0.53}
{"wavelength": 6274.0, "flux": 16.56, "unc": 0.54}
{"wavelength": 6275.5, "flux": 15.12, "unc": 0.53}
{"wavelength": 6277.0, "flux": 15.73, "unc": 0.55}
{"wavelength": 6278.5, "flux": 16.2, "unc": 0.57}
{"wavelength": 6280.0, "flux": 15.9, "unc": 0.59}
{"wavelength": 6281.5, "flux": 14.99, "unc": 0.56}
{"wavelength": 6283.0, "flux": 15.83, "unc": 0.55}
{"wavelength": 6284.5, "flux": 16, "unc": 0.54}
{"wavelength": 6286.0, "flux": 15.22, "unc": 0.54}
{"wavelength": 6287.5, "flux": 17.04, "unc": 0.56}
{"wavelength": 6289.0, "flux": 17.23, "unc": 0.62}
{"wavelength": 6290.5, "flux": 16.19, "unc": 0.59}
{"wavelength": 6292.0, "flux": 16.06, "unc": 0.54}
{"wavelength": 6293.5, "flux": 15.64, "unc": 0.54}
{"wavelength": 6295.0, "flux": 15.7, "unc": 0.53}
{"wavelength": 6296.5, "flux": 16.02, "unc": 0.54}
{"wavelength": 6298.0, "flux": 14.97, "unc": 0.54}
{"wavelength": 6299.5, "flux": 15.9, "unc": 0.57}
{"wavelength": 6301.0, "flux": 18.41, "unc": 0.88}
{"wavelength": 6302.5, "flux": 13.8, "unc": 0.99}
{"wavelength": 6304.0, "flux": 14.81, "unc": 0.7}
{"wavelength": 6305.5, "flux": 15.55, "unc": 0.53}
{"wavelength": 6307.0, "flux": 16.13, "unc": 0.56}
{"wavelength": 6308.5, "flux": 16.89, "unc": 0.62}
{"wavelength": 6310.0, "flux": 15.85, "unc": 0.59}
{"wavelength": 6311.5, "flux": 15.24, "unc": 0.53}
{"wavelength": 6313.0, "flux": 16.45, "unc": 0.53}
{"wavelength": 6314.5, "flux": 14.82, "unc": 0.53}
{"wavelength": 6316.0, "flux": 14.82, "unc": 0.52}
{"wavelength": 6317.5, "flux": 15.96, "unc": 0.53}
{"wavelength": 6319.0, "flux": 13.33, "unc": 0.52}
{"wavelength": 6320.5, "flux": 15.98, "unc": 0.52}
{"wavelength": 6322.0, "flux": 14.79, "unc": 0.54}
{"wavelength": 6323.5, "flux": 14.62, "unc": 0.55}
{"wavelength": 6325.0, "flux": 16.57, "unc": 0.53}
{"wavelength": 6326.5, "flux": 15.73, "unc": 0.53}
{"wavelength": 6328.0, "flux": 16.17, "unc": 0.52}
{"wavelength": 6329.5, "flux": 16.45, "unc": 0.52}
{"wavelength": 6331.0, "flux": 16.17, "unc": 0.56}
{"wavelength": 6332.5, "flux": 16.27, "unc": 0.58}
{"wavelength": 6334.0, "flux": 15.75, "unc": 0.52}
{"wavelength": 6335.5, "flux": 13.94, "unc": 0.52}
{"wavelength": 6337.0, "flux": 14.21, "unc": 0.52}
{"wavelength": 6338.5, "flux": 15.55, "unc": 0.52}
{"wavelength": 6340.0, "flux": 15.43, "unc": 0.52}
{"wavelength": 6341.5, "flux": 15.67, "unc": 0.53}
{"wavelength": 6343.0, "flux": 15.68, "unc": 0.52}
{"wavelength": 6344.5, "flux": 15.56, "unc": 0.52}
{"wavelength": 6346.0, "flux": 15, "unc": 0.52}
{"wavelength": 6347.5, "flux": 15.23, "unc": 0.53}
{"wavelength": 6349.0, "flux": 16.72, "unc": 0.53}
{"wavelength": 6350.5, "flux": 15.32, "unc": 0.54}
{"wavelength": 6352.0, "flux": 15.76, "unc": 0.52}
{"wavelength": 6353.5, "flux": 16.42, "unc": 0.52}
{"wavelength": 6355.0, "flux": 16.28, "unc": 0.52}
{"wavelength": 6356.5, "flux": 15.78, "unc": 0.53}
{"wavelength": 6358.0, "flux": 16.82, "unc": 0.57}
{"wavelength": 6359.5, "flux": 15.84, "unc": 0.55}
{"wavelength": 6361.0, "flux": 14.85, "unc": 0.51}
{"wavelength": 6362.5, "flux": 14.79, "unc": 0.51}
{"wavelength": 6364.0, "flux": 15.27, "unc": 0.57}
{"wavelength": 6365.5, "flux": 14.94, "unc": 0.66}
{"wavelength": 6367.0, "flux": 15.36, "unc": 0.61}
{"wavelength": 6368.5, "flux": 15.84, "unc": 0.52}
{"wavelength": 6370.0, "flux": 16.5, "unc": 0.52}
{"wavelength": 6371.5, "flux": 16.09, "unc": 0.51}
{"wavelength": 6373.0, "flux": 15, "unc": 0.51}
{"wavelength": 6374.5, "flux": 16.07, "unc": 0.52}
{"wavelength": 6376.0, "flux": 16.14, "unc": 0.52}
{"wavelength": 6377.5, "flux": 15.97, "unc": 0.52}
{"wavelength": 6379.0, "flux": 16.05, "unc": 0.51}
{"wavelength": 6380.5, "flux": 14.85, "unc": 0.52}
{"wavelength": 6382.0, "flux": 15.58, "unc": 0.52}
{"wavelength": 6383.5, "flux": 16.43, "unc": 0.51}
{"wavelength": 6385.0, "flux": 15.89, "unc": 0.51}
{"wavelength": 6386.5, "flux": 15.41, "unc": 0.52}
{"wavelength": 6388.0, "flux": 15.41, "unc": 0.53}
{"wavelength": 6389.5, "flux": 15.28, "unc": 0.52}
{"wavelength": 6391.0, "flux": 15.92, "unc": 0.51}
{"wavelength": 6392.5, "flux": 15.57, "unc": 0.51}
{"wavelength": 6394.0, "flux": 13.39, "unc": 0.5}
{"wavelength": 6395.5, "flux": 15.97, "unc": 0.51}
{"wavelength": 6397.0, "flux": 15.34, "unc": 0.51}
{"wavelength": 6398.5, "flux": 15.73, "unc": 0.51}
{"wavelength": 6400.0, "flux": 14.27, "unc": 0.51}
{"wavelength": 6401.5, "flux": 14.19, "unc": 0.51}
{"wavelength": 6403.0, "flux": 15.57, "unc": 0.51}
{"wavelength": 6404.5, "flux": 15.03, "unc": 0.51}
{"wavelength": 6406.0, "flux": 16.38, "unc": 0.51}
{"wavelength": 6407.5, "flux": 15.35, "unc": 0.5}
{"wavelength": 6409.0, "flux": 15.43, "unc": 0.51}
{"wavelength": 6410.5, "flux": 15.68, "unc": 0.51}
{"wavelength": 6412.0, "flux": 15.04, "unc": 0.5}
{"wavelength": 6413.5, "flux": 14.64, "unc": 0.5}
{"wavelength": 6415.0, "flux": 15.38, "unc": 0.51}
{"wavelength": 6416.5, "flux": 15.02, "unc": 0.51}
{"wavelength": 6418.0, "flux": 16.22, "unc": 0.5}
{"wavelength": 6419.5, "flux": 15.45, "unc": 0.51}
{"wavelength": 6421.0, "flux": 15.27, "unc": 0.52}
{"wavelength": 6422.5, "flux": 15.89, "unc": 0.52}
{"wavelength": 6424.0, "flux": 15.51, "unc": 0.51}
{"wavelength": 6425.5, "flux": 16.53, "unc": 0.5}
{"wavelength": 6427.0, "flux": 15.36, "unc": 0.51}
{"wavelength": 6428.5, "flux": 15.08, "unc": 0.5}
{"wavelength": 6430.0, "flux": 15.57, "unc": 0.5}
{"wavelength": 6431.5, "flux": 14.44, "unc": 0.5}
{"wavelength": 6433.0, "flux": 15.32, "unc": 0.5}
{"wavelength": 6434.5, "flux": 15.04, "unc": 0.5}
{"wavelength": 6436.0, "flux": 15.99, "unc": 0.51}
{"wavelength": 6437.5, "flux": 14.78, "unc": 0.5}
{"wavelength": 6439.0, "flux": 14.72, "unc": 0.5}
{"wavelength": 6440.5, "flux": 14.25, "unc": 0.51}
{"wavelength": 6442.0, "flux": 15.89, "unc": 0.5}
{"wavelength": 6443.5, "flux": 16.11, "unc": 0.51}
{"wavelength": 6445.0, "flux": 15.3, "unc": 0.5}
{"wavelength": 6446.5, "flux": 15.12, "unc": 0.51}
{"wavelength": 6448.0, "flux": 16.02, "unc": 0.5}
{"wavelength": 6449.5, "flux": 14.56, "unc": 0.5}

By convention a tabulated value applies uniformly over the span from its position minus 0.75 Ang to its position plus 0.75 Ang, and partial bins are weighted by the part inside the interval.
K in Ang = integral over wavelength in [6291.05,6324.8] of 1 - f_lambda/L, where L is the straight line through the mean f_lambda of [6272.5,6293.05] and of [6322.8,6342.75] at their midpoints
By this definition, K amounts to 0.49 Ang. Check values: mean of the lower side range 16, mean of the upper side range 15.6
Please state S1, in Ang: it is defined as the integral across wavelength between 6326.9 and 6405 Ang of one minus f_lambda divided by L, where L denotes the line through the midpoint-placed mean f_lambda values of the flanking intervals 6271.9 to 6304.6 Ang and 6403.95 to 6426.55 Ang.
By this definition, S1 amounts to 0.5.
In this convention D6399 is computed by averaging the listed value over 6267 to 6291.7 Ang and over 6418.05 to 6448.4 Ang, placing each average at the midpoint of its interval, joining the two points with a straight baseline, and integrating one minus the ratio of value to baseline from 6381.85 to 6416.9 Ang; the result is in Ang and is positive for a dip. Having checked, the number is 0.5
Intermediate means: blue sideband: 16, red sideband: 15.4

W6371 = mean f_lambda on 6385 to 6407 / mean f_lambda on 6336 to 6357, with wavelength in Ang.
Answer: 0.98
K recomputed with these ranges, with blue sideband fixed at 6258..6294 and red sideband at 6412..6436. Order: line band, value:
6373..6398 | -0.06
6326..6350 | 0.16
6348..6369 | -0.11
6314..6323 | 0.47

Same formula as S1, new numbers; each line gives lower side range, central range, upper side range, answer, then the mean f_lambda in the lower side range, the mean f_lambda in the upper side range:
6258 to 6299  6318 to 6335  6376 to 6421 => 0.1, 15.9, 15.4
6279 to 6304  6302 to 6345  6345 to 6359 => 1.2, 15.9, 15.9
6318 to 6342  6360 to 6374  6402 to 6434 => 0.0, 15.4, 15.4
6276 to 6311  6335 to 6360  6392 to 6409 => -0.1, 15.9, 15.2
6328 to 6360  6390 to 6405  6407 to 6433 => 0.4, 15.7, 15.4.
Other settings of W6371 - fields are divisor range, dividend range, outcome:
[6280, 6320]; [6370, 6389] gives 1.00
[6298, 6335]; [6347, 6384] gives 1.01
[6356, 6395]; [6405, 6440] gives 0.99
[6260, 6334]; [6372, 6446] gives 0.97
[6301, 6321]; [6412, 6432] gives 1.00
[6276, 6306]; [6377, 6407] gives 0.97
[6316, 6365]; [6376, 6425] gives 0.99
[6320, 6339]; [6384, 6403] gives 0.98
